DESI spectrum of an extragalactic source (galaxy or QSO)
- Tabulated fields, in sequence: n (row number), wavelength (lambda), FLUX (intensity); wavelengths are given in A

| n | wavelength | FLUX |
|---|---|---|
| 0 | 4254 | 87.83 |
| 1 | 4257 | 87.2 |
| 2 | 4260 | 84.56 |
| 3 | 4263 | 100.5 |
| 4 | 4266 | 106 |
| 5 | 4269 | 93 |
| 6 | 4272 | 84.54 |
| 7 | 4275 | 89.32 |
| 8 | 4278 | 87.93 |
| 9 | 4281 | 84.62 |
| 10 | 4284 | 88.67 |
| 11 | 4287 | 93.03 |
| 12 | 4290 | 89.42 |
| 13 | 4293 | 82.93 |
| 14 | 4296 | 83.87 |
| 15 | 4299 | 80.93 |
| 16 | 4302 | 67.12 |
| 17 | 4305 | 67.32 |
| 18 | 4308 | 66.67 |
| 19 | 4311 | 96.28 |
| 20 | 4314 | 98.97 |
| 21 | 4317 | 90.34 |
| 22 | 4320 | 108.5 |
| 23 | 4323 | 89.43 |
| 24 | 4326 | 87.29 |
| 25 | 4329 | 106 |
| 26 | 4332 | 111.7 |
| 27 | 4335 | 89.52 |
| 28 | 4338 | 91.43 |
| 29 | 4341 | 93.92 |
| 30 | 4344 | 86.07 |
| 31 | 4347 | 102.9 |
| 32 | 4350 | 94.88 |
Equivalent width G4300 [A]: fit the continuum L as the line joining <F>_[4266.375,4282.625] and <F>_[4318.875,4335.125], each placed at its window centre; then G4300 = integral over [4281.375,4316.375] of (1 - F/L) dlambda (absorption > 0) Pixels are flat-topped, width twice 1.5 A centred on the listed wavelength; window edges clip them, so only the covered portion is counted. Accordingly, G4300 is 3.9 A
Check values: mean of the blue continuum 89.1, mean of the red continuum 99.3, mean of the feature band 83.4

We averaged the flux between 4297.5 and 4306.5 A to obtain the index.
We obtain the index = 71.8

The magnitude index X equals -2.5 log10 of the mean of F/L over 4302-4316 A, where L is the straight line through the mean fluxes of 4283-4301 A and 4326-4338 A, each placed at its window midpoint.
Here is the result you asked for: 0.14 mag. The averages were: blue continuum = 85.9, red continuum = 99.1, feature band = 81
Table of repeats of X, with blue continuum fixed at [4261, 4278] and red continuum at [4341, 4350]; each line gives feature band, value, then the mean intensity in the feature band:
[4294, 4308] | 0.26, 74.2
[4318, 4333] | -0.06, 99.9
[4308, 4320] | 0.01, 93.3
